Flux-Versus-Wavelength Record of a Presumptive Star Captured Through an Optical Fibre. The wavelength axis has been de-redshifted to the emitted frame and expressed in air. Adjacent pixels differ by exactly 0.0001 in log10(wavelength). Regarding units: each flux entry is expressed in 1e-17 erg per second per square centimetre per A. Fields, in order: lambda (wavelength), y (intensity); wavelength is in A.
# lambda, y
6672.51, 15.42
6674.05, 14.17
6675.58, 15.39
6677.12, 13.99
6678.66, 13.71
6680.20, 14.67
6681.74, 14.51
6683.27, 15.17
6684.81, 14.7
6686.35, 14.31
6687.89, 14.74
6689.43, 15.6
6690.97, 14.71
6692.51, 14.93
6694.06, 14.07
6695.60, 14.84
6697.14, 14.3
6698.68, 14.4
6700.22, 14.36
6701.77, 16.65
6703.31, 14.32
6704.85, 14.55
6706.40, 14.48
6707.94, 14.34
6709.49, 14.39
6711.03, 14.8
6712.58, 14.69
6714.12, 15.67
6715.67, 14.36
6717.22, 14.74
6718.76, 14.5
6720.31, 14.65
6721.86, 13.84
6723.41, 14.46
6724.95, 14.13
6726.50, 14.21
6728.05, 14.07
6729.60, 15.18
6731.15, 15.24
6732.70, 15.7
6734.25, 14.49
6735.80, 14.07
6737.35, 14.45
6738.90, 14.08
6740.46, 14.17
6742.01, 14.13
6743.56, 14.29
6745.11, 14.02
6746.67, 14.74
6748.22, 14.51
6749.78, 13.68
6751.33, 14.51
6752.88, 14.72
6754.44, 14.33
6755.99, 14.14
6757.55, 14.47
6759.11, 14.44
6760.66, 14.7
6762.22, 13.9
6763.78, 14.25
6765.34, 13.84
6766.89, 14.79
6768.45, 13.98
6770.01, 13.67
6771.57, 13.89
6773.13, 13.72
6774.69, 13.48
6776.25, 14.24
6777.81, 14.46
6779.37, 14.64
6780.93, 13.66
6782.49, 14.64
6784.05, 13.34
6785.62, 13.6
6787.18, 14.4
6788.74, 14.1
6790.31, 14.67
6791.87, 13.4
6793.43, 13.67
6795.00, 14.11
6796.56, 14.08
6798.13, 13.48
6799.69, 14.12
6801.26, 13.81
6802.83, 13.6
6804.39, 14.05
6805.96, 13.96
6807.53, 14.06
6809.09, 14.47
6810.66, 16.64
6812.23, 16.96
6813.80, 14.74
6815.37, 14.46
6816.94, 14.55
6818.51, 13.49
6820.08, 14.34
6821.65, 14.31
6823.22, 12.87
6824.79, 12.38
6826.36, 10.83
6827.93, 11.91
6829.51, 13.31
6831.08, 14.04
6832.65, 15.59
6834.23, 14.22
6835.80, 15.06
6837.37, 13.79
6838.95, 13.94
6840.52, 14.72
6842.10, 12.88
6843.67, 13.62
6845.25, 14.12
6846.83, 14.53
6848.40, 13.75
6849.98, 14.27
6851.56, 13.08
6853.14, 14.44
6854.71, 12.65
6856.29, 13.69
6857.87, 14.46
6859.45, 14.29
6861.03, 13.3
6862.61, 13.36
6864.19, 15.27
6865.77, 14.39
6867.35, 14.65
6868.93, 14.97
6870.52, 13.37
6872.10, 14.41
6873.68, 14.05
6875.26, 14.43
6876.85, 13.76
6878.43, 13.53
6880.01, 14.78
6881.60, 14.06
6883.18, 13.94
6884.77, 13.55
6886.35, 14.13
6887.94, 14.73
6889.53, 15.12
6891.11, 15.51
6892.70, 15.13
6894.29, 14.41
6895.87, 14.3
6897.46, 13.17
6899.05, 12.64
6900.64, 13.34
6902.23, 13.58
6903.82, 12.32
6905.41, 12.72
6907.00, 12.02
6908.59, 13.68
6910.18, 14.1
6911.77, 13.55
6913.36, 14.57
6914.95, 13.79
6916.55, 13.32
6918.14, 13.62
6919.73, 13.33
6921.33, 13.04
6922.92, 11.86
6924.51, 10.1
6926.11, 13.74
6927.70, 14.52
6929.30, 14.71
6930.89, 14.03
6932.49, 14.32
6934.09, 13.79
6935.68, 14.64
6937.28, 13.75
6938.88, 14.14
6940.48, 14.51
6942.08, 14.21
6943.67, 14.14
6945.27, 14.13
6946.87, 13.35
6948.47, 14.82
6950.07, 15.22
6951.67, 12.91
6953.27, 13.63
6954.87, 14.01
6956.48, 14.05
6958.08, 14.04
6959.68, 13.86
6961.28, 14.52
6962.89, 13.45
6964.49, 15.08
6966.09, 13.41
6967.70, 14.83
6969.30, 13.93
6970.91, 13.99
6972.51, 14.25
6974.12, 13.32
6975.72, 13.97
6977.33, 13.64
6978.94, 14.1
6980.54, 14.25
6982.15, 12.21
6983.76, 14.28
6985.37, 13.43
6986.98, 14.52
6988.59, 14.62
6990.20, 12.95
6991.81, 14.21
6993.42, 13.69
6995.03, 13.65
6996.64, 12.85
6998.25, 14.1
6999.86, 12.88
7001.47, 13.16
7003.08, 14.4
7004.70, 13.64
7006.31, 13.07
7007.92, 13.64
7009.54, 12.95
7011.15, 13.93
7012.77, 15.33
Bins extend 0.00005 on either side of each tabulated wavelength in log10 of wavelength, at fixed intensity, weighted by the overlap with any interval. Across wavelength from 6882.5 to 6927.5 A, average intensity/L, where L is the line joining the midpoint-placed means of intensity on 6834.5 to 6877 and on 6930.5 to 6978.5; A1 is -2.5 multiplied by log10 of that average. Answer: 0.04 mag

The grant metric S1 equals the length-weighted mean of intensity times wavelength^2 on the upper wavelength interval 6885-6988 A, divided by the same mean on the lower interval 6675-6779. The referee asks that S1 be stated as 1.0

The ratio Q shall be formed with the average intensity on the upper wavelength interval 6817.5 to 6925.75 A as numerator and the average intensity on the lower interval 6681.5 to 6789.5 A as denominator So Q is 0.95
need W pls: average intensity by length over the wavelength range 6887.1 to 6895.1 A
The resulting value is 15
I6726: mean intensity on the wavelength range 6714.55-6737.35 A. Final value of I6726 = 14.6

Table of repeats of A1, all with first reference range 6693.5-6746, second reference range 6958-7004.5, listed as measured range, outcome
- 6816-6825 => 0.040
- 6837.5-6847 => 0.024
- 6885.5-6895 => -0.056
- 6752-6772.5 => 0.015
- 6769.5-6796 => 0.030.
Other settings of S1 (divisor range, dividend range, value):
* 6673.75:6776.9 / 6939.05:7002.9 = 1.03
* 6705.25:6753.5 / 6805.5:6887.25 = 1.00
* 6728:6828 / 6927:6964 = 1.05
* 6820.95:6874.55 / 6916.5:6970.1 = 1.03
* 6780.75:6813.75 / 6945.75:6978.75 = 1.03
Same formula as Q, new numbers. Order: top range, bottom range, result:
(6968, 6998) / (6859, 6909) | 0.99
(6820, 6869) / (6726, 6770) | 0.96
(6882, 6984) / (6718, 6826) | 0.97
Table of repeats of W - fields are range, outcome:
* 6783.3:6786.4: 13.4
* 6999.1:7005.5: 13.5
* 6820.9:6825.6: 13.2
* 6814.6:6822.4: 14.2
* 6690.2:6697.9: 14.6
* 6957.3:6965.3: 14.2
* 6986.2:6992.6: 14.1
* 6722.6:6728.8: 14.2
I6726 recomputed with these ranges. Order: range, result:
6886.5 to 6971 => 13.8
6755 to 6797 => 14.1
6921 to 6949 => 13.8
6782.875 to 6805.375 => 13.9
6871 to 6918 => 13.9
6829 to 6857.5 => 14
